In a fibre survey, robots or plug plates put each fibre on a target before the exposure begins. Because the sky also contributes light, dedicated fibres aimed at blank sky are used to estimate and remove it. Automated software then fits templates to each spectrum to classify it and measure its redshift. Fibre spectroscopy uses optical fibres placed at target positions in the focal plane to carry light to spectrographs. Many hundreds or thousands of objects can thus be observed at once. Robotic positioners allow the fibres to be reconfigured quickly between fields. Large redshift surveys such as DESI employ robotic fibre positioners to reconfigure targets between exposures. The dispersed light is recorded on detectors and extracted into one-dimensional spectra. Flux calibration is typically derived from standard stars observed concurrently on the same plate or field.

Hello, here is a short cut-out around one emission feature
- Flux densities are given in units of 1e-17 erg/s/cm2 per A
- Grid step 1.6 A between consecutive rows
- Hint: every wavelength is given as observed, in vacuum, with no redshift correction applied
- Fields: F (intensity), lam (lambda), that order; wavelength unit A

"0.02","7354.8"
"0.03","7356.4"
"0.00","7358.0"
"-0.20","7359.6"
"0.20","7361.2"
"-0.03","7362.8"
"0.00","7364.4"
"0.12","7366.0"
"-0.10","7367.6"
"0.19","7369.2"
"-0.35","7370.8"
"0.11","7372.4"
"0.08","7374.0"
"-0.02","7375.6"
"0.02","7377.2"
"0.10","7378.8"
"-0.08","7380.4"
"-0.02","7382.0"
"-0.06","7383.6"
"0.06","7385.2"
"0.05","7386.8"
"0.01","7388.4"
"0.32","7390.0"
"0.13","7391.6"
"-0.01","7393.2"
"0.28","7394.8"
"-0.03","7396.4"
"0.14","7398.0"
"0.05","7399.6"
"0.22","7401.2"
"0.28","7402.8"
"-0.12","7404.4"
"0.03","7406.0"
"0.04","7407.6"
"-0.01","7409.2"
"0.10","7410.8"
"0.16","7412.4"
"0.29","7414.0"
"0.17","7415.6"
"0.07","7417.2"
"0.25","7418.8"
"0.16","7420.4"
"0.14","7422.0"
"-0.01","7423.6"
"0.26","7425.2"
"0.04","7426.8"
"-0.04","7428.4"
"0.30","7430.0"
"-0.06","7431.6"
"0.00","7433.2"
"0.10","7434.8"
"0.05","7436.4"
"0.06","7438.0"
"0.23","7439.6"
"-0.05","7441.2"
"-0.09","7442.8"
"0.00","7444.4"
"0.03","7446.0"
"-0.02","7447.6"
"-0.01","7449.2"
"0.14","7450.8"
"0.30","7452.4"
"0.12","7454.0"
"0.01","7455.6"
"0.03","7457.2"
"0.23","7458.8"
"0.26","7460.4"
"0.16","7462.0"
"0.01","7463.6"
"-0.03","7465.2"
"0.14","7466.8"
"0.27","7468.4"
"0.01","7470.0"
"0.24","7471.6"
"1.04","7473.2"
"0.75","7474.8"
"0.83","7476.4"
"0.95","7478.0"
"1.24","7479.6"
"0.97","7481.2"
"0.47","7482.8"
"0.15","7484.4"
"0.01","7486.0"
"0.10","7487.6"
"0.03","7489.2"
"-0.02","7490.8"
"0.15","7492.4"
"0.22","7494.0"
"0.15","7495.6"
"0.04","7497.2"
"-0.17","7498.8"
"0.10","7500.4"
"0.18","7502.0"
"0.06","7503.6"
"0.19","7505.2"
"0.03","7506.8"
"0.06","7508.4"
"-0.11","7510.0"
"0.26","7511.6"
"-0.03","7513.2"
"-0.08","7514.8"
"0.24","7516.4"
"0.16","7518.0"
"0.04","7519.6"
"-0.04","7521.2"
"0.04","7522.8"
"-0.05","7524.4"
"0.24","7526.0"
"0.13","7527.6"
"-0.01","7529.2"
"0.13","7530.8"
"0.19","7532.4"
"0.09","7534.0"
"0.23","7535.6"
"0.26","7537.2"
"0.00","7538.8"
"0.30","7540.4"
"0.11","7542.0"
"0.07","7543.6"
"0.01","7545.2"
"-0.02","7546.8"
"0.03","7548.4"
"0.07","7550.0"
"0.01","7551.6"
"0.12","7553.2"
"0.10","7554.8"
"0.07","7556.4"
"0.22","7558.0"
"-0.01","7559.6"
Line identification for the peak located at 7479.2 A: [O II]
